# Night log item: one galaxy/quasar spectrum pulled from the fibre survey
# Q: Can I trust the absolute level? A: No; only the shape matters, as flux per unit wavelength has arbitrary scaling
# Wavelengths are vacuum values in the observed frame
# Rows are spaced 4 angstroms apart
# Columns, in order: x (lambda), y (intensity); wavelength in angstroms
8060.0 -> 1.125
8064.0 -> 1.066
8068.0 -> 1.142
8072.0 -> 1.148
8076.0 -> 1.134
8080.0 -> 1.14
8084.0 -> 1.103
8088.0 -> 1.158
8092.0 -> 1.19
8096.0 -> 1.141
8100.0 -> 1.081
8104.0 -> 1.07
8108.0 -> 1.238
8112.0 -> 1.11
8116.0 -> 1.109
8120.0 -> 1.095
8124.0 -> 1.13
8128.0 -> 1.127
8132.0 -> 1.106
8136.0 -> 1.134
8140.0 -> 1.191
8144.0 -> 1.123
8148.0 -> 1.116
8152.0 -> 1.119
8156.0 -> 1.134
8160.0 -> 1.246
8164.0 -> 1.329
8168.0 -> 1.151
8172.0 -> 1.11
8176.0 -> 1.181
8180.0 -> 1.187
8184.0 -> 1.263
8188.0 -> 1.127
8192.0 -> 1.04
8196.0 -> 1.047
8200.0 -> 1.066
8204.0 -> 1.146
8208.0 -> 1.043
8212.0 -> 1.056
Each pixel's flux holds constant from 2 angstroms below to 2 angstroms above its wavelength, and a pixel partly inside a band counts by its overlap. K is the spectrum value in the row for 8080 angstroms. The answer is 1.14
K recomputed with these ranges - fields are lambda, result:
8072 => 1.148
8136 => 1.134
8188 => 1.127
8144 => 1.123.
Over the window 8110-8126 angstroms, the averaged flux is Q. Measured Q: 1.11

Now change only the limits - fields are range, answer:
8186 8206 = 1.09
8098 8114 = 1.12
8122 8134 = 1.12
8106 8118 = 1.15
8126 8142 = 1.14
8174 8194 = 1.16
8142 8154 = 1.12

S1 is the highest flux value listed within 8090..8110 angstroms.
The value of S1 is 1.238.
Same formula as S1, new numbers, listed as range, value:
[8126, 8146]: 1.191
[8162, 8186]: 1.329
